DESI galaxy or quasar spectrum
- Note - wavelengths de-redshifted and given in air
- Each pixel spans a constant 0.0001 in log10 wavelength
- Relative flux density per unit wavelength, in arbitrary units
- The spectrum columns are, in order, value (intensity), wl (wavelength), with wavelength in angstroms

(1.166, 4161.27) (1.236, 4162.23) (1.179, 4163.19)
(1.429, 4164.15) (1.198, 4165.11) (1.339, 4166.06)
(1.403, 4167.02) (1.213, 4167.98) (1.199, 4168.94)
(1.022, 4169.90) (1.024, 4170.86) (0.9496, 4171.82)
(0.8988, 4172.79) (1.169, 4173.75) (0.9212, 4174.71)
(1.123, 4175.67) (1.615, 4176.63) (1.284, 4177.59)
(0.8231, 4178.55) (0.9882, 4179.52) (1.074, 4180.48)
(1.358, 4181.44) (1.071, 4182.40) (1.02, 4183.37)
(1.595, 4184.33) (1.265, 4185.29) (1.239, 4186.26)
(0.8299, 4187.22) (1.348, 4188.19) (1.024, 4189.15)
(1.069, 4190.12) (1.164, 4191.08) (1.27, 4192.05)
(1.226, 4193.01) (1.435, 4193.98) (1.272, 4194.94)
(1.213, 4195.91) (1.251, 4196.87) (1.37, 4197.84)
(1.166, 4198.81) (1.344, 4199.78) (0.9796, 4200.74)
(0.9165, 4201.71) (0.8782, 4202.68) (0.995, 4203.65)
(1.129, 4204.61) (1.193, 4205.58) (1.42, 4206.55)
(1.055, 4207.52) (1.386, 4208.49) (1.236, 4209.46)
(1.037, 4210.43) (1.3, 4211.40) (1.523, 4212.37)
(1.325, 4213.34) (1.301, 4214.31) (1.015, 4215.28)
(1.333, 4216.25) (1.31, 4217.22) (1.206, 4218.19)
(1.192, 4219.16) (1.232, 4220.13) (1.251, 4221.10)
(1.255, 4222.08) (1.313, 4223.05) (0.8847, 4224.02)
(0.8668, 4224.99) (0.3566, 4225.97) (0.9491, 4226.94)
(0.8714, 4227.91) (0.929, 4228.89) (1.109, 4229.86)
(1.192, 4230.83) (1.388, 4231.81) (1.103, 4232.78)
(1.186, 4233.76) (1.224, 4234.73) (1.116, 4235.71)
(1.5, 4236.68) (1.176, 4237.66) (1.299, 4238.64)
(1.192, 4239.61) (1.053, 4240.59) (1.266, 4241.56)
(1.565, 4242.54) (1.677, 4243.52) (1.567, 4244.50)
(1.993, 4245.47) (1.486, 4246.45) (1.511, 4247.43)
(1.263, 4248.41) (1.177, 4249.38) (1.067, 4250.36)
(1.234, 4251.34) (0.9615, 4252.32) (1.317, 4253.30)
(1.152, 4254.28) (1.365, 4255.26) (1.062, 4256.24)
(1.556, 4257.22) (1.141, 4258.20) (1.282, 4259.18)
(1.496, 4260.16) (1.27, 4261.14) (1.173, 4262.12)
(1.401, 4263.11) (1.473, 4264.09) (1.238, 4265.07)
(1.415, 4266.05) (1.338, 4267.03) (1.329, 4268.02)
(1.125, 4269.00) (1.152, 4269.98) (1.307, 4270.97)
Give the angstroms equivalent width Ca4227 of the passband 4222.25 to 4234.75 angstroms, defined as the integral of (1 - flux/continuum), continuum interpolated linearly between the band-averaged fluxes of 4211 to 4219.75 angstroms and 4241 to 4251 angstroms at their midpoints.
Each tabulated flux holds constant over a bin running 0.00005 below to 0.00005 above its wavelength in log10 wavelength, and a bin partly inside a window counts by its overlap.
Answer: 3.0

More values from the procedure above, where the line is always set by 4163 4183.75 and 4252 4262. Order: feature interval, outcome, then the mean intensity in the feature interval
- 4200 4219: 0.2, 1.19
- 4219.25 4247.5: 0.3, 1.22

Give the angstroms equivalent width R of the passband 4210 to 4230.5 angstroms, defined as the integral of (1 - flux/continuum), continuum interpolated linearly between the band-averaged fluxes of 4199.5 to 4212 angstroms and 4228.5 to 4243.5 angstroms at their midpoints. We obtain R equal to 1.09 angstroms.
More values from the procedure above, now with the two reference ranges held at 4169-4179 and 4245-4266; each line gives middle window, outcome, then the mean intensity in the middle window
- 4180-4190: -0.5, 1.18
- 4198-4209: 0.3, 1.14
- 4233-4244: -0.2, 1.29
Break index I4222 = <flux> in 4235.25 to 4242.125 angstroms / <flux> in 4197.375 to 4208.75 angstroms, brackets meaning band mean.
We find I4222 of 1.1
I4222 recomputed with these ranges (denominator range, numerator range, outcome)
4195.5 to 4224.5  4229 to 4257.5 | 1.08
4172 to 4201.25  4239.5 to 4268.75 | 1.13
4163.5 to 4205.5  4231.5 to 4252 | 1.14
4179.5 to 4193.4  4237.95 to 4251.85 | 1.17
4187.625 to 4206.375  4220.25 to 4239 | 0.94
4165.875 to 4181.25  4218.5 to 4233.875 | 0.95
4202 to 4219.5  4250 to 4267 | 1.05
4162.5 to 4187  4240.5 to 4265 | 1.15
